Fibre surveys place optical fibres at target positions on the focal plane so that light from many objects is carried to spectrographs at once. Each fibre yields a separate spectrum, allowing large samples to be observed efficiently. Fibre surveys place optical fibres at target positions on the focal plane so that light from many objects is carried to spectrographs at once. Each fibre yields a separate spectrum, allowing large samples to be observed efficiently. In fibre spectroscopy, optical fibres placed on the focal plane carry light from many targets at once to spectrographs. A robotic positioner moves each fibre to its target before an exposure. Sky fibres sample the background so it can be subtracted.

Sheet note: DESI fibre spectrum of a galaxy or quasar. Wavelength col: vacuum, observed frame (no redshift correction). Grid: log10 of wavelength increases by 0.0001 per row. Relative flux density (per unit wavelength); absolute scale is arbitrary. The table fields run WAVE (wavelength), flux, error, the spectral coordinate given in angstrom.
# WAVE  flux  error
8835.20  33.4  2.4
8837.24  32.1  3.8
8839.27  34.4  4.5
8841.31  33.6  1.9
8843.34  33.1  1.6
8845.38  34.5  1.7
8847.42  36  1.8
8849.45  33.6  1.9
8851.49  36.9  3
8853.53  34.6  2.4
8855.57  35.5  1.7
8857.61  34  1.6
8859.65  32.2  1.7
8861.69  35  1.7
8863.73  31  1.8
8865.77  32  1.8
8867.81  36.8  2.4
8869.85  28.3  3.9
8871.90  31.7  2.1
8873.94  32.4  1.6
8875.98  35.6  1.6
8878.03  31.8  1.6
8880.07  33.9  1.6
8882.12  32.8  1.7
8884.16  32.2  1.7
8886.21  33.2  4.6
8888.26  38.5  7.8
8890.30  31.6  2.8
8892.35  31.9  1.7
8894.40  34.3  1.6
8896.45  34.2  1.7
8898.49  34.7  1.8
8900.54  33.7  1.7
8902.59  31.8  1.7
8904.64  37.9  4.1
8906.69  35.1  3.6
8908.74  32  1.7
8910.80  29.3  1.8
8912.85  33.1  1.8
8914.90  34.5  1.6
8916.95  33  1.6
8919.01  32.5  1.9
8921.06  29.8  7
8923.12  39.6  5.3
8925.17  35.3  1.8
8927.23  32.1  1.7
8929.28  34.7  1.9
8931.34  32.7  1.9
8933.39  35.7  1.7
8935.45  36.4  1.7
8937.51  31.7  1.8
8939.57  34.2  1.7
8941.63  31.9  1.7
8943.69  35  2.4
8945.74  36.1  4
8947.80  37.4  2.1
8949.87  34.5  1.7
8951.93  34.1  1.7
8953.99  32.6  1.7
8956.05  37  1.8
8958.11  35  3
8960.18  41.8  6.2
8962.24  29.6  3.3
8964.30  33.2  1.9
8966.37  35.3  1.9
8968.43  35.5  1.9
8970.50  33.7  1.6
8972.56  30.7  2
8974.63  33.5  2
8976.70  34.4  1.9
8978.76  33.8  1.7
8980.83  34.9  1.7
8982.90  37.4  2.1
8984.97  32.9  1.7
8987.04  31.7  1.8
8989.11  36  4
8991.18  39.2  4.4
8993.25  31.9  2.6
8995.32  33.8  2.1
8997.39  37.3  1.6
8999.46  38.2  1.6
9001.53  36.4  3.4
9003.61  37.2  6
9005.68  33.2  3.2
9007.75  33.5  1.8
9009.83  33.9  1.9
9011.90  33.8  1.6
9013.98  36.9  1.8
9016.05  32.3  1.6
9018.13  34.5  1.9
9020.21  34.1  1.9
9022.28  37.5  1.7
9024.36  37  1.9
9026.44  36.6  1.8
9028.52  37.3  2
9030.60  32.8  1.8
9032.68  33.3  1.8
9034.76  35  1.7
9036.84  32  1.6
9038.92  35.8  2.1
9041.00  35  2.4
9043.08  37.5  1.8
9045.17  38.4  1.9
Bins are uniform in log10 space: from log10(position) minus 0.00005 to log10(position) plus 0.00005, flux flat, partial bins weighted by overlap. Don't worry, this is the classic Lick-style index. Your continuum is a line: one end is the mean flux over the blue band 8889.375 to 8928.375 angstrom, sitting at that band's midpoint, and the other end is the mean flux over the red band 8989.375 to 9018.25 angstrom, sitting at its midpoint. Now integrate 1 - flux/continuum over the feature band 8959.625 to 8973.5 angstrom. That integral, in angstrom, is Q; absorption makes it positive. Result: 0.2 angstrom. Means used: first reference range 33.5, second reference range 35.2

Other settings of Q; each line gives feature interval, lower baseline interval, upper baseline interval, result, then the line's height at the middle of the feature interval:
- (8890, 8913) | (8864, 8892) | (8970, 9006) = 0.0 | 33.4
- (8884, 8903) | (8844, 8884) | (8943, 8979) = 0.1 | 33.9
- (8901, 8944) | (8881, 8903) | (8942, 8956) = 0.8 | 34.3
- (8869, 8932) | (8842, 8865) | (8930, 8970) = 1.9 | 34.4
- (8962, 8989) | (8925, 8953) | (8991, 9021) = 0.7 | 34.7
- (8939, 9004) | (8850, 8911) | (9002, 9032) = -0.6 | 34.5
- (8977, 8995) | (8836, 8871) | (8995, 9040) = 0.1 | 34.9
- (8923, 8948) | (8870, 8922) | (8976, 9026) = -0.5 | 33.9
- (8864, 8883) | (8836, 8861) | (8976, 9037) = 0.9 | 34.3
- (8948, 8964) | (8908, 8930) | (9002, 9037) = -0.5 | 33.8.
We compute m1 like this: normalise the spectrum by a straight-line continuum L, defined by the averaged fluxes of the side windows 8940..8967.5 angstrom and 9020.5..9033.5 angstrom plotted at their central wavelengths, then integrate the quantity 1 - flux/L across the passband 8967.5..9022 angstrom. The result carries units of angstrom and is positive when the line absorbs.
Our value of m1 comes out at 1.0 angstrom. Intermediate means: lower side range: 34.9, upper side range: 35.7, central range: 34.7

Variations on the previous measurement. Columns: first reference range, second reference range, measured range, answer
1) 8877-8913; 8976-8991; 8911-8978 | -0.10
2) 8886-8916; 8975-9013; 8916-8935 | 0.03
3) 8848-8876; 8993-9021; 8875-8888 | 0.06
